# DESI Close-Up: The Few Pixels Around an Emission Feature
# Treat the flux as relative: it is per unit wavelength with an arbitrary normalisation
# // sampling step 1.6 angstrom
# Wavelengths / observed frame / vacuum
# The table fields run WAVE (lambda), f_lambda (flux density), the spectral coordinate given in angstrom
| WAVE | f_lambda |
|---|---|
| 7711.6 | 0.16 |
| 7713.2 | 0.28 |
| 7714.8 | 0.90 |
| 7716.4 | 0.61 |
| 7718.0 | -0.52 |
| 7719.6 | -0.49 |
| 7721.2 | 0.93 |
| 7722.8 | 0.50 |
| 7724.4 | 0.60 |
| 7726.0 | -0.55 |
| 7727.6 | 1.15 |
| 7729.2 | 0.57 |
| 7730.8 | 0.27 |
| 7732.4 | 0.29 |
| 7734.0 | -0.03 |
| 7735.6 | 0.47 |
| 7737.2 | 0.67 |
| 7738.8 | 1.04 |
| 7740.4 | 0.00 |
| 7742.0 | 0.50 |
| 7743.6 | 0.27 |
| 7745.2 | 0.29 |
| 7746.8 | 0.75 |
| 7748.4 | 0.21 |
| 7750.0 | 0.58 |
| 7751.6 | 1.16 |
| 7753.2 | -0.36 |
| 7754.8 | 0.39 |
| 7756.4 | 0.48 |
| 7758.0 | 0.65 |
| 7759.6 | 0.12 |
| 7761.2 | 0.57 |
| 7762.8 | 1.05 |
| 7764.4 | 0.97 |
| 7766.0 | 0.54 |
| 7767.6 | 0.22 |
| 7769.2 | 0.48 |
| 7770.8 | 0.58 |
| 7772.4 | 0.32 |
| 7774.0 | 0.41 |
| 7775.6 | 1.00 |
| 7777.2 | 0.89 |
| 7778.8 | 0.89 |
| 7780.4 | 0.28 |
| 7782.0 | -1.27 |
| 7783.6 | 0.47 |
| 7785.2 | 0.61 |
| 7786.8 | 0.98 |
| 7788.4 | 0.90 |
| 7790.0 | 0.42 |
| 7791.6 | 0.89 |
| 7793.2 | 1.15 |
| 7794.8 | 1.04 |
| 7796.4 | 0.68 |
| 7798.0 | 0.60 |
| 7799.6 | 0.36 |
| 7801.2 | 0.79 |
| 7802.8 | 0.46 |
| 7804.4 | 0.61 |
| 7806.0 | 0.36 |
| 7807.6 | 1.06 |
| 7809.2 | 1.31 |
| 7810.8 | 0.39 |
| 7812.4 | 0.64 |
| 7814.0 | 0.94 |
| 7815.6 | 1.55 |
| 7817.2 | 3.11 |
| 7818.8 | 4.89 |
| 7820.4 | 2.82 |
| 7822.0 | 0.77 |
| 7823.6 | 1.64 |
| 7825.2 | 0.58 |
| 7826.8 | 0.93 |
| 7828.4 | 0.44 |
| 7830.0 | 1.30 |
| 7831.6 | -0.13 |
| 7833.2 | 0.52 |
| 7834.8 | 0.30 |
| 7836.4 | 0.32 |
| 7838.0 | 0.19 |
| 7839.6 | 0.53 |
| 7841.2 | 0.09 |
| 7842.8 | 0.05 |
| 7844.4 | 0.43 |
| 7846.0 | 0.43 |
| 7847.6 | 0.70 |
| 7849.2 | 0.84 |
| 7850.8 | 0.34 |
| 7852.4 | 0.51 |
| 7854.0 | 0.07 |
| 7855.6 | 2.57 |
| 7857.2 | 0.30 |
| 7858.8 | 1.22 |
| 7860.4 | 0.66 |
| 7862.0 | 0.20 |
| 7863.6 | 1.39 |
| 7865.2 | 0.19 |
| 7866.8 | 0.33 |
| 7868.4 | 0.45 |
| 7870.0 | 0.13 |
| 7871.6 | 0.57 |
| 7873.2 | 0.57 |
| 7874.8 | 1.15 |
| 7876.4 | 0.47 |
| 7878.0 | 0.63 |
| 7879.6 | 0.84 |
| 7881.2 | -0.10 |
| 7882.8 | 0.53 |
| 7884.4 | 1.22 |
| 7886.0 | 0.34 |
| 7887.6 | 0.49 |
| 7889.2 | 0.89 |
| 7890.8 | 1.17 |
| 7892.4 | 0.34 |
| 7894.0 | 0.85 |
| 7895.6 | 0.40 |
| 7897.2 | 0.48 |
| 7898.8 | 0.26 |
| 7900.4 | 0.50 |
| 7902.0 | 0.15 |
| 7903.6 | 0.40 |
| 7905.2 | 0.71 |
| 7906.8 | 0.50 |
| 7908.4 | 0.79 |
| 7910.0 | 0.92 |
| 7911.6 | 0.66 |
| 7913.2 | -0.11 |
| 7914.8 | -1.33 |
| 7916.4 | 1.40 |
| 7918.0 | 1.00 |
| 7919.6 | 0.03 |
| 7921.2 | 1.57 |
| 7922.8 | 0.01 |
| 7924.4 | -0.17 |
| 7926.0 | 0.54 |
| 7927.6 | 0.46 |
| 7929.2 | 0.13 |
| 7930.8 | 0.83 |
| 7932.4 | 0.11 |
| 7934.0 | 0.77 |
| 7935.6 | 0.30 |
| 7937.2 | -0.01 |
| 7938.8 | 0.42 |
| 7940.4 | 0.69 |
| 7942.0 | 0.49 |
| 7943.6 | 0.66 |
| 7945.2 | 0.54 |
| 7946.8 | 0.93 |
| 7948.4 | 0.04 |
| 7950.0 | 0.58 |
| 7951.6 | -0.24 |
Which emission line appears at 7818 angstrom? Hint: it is Hgamma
